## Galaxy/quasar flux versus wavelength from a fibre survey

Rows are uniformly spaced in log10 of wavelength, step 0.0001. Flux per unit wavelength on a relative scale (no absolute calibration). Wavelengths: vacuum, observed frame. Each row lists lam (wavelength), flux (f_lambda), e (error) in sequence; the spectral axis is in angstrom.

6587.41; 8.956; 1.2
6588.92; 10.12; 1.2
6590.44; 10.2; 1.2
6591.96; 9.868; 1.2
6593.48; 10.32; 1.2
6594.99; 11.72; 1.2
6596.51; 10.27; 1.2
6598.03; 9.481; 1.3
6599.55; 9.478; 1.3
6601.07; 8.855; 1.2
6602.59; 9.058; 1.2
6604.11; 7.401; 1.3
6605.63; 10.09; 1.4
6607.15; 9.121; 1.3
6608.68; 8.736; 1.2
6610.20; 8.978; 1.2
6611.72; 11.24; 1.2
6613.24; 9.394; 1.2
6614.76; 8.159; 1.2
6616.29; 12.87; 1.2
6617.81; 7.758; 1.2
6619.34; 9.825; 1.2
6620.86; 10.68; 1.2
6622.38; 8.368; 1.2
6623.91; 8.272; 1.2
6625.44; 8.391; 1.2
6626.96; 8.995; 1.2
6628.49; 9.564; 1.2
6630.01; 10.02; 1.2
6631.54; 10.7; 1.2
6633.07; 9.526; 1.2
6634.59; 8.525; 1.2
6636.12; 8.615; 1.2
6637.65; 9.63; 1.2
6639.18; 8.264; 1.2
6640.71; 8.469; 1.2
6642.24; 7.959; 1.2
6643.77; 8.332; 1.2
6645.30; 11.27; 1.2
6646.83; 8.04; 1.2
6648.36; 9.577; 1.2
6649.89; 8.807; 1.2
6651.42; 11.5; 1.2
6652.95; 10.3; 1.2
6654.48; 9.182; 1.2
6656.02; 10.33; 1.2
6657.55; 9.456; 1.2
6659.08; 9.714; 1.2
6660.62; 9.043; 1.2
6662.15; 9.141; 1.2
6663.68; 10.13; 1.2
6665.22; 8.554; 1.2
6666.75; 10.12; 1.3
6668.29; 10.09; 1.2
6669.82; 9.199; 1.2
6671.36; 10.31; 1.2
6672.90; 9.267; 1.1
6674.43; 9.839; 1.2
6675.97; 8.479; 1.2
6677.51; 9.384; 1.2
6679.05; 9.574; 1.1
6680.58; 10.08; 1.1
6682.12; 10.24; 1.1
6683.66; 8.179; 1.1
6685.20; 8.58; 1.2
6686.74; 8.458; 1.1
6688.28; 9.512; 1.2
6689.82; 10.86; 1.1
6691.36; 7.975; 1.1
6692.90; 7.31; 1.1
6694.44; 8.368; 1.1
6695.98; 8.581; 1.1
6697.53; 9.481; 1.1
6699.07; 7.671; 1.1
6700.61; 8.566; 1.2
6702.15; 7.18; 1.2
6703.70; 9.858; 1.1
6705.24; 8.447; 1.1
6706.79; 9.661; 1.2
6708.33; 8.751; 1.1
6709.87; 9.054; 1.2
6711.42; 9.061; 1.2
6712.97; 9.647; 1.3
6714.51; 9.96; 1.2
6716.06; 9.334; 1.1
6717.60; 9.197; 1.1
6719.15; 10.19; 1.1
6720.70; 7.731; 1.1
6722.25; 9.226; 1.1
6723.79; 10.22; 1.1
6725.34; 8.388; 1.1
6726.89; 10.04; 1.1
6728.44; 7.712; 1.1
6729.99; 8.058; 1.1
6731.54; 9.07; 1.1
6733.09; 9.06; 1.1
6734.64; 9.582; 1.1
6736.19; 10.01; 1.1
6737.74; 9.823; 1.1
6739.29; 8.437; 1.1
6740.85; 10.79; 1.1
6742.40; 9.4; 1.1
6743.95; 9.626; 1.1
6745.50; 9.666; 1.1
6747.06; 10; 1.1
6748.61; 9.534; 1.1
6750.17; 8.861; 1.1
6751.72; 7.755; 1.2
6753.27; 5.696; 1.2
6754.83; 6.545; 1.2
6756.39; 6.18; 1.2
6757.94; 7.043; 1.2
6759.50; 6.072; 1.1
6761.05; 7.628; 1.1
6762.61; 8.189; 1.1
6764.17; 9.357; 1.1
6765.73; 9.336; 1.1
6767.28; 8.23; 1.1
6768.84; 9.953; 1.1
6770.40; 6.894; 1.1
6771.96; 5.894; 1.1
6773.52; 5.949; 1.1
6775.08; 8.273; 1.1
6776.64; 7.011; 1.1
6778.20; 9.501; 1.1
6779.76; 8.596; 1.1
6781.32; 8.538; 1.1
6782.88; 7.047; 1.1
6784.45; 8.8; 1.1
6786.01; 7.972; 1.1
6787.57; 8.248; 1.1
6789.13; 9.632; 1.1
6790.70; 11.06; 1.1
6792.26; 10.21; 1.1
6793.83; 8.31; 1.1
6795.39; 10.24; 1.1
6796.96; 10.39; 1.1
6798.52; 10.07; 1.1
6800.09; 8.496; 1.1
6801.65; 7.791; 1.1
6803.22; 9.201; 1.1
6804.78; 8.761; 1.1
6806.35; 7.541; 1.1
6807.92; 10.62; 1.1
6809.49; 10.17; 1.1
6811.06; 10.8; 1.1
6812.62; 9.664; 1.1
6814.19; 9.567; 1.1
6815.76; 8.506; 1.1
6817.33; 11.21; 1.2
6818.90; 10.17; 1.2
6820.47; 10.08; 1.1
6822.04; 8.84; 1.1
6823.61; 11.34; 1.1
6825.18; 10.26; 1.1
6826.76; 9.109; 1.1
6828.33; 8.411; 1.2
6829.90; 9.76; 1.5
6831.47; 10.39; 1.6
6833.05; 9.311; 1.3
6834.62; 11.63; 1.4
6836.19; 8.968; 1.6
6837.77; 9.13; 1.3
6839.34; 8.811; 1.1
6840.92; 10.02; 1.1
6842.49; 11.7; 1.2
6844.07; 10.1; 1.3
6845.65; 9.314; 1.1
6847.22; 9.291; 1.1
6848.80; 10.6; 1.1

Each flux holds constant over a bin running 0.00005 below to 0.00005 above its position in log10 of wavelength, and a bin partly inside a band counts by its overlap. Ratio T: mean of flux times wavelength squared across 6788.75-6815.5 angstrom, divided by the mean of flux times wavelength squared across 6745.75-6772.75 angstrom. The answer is 1.23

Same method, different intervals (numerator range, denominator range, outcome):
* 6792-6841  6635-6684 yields 1.07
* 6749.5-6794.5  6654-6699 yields 0.89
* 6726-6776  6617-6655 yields 0.94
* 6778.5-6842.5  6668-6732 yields 1.08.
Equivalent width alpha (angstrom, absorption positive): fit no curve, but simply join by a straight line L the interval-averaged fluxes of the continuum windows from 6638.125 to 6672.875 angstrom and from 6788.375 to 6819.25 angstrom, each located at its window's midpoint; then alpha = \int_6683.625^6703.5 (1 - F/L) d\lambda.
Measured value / 1.92 angstrom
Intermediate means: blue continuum 9.44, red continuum 9.61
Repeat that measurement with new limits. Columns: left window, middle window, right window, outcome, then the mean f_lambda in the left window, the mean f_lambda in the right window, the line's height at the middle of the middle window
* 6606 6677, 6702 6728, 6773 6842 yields 0.5 angstrom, 9.41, 9.31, 9.36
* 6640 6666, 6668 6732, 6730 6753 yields 1.9 angstrom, 9.4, 9.28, 9.34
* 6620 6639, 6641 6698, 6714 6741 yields -0.5 angstrom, 9.25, 9.22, 9.24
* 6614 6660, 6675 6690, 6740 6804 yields -0.3 angstrom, 9.37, 8.49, 9.07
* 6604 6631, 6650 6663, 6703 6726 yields -0.6 angstrom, 9.38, 9.25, 9.33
